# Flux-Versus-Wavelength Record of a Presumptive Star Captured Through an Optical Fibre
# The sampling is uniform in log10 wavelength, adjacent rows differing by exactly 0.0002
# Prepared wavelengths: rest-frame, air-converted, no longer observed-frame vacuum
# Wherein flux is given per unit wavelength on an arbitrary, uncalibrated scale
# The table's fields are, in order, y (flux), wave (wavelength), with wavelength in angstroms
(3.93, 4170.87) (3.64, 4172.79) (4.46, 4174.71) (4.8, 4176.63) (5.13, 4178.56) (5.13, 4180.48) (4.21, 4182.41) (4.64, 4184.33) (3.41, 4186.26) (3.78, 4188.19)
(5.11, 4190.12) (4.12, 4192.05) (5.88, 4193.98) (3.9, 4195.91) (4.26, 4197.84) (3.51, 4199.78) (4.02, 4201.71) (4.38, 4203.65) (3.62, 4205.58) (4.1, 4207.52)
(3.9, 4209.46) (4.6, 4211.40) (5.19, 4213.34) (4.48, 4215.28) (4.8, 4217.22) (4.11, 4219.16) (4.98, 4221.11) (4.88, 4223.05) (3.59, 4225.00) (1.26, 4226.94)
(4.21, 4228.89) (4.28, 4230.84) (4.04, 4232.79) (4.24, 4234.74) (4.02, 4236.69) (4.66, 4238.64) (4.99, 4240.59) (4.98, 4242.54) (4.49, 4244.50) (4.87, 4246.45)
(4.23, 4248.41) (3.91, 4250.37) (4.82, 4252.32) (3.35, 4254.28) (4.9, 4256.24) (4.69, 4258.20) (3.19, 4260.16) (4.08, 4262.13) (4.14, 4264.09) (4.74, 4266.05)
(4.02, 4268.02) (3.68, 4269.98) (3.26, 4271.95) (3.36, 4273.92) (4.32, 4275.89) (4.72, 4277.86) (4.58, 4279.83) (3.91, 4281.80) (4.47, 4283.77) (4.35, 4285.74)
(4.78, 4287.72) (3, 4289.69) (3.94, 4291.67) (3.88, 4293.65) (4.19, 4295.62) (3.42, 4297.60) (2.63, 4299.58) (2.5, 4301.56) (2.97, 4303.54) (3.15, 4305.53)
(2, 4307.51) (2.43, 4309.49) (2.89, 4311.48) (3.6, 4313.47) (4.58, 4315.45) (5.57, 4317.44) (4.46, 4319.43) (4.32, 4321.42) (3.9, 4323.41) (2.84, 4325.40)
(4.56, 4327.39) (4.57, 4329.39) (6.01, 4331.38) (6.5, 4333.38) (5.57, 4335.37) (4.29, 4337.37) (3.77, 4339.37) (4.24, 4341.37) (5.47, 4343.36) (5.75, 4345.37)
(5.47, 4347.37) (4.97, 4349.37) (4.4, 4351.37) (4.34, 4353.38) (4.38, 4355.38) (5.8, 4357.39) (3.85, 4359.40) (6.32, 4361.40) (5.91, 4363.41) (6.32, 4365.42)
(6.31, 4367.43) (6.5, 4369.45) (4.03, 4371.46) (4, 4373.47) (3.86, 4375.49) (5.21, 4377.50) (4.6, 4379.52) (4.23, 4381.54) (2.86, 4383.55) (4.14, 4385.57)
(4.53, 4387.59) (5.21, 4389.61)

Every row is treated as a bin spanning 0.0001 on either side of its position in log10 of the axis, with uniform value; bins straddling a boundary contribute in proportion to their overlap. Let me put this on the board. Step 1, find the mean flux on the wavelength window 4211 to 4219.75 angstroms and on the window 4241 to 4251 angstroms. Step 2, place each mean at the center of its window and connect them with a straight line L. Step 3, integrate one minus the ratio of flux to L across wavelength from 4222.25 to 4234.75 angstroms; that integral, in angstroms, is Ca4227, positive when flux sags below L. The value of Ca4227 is 2.4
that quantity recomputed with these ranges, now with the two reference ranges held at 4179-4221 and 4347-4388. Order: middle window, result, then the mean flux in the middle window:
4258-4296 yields 4.46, 4.05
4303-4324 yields 4.76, 3.63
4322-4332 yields 0.90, 4.31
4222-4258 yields 2.11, 4.22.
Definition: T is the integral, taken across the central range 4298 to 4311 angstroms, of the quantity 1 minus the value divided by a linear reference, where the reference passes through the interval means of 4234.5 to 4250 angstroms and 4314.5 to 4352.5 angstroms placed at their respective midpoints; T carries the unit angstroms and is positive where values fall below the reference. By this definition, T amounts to 5.67 angstroms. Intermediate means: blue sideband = 4.55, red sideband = 4.8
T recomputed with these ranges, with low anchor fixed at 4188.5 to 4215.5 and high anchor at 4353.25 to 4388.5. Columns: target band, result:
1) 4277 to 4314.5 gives 8.76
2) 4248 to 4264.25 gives 1.32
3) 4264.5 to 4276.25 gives 1.72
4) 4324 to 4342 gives 0.17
